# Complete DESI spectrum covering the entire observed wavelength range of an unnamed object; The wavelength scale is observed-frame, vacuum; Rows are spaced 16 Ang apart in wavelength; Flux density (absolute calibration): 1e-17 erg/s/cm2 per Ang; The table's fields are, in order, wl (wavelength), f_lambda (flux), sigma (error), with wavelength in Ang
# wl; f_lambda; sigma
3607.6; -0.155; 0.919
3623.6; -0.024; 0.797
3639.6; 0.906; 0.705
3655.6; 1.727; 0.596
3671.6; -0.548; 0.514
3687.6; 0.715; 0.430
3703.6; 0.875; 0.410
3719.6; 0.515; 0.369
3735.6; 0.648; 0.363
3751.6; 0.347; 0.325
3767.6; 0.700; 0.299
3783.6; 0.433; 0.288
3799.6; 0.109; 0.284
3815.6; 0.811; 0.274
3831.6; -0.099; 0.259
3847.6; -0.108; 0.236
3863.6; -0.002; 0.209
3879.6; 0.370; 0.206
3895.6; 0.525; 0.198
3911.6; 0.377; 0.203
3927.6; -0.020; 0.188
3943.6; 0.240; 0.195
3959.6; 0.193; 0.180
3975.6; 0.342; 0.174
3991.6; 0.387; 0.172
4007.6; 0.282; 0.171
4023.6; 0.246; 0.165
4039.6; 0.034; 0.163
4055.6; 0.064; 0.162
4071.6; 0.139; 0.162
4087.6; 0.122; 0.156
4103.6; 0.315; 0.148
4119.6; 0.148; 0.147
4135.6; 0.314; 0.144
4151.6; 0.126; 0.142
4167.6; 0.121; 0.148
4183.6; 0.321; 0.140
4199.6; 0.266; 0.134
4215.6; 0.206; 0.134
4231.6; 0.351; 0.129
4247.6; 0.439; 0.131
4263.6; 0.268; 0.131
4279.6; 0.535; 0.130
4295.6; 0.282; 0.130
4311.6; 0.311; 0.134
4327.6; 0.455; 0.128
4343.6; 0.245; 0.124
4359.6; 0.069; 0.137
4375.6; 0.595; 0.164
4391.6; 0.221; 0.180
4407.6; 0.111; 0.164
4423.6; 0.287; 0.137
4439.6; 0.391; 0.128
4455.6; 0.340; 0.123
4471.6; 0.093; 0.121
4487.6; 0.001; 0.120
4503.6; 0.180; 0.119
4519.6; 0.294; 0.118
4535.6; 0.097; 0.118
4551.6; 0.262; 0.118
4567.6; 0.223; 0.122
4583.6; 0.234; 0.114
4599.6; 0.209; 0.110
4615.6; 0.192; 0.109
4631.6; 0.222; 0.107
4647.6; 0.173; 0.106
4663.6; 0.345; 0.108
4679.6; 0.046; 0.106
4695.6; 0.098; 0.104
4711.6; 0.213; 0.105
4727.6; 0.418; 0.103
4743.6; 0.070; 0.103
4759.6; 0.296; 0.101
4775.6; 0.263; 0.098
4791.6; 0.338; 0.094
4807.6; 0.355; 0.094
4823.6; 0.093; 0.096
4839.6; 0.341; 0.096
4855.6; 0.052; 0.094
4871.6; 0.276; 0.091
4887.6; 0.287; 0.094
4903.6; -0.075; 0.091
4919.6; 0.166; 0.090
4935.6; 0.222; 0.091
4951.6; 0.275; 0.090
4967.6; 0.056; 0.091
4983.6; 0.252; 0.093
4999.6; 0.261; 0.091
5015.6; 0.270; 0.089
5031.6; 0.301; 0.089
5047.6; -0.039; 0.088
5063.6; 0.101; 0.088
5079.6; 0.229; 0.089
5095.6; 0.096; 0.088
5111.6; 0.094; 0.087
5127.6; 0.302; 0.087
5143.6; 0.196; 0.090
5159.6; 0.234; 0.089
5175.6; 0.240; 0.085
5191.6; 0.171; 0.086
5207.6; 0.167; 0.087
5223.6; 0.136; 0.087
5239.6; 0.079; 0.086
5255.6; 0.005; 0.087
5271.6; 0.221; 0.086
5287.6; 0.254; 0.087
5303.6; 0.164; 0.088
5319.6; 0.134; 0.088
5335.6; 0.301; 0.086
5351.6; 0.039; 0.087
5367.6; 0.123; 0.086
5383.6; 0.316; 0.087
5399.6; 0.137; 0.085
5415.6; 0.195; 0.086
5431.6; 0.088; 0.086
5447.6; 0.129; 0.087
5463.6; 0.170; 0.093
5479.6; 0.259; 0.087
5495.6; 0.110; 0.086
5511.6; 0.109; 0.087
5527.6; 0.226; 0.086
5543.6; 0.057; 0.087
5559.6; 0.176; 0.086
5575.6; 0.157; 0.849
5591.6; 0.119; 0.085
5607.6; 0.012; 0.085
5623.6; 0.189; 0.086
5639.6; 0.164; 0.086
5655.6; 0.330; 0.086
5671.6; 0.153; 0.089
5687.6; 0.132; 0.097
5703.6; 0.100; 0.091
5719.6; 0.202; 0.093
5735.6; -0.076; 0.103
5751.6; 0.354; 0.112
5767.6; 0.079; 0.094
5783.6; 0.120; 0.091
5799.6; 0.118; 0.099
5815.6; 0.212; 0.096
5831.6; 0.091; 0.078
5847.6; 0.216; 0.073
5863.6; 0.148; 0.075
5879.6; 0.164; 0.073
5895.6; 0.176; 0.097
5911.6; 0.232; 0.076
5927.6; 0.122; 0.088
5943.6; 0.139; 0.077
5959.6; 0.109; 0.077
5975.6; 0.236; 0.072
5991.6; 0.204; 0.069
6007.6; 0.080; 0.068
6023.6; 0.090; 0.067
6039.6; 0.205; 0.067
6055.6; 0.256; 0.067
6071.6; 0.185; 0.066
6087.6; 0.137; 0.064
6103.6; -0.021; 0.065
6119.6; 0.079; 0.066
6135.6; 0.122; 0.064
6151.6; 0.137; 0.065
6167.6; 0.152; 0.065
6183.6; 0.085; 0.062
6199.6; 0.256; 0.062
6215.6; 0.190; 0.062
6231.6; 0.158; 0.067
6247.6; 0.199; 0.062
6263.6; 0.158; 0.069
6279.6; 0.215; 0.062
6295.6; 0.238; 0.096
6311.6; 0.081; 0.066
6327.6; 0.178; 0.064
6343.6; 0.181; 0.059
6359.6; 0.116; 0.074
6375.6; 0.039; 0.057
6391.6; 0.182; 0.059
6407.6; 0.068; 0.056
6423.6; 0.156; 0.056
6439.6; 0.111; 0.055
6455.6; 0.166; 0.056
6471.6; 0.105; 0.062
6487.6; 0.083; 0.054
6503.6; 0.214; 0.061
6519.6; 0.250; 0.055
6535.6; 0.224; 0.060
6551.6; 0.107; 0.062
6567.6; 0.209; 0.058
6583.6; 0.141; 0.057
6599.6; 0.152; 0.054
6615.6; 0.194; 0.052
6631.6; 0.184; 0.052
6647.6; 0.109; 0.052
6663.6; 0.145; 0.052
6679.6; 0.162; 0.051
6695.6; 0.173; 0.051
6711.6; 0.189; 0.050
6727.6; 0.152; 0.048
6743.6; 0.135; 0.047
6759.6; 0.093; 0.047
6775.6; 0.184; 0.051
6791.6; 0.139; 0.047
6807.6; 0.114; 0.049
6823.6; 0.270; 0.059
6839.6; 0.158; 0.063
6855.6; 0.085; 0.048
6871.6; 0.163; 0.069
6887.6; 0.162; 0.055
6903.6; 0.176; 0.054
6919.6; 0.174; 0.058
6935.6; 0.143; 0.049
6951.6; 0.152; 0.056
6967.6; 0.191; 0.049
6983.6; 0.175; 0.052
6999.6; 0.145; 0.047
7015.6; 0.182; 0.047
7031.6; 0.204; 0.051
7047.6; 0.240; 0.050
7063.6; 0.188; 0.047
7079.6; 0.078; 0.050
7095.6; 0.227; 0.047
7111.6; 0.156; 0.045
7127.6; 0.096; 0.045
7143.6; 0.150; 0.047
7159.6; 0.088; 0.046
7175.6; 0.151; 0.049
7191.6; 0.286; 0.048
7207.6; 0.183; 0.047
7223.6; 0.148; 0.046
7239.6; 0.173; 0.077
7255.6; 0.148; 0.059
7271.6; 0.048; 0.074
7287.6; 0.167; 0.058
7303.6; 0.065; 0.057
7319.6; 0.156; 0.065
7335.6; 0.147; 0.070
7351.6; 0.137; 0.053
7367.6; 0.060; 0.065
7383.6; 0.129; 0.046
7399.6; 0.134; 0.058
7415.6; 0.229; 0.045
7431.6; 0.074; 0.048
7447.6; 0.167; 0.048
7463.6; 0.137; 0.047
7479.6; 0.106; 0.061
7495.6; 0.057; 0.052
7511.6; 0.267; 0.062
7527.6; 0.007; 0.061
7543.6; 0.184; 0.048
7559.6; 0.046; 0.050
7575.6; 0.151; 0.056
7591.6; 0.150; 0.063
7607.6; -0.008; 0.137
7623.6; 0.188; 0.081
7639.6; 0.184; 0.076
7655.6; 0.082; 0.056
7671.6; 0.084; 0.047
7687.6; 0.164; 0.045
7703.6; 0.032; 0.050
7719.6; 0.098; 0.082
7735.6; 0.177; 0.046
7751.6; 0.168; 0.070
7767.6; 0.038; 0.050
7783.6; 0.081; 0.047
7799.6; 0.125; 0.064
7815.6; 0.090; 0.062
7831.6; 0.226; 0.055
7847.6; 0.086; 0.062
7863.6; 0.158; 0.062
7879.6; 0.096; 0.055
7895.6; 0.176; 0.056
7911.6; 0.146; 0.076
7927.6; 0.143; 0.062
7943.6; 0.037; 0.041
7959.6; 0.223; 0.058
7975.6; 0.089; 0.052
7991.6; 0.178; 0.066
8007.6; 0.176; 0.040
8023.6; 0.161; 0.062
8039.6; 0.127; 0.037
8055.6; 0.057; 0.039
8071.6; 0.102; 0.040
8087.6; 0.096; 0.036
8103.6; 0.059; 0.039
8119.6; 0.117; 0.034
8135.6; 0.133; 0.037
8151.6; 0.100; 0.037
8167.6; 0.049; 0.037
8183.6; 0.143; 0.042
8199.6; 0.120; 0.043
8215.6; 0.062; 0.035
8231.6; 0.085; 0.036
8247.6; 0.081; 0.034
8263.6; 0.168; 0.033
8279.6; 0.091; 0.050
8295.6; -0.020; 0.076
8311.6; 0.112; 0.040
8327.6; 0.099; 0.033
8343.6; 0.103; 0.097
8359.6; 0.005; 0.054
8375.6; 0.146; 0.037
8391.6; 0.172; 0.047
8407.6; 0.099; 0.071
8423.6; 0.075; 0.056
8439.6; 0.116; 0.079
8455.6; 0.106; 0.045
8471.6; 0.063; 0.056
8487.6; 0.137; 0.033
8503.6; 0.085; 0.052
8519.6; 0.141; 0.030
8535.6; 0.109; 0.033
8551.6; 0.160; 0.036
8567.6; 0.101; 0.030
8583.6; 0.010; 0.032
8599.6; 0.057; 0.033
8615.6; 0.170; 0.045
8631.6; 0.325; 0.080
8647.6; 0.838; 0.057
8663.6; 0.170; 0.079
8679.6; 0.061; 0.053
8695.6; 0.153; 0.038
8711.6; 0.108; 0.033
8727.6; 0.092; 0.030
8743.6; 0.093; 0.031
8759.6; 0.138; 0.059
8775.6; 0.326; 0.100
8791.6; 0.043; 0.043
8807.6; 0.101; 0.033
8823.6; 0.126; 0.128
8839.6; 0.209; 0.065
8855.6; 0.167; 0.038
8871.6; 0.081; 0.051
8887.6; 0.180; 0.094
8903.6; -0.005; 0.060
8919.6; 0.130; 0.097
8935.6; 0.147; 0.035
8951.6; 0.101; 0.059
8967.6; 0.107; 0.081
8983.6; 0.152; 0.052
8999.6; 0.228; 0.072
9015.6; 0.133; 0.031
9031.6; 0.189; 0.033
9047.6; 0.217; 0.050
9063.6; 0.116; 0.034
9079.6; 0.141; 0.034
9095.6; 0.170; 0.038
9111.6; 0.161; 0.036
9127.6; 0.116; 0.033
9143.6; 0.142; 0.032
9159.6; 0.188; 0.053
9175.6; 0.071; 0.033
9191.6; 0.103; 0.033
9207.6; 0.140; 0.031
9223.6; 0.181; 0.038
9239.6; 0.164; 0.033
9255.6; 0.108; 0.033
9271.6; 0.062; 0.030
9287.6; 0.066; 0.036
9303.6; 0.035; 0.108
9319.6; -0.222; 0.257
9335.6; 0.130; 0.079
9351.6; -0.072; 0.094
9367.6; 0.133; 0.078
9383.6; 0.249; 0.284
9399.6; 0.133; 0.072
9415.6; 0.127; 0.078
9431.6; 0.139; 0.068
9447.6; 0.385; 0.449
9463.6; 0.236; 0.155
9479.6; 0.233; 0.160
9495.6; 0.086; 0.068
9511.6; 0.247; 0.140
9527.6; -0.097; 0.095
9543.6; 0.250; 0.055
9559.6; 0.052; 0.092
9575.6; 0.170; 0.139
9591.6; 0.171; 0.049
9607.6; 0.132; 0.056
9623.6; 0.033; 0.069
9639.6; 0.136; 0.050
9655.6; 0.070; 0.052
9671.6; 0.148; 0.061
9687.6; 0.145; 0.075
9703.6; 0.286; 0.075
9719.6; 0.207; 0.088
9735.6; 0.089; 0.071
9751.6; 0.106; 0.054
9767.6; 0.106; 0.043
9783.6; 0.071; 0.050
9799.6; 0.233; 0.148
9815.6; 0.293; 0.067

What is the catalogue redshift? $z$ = 1.318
